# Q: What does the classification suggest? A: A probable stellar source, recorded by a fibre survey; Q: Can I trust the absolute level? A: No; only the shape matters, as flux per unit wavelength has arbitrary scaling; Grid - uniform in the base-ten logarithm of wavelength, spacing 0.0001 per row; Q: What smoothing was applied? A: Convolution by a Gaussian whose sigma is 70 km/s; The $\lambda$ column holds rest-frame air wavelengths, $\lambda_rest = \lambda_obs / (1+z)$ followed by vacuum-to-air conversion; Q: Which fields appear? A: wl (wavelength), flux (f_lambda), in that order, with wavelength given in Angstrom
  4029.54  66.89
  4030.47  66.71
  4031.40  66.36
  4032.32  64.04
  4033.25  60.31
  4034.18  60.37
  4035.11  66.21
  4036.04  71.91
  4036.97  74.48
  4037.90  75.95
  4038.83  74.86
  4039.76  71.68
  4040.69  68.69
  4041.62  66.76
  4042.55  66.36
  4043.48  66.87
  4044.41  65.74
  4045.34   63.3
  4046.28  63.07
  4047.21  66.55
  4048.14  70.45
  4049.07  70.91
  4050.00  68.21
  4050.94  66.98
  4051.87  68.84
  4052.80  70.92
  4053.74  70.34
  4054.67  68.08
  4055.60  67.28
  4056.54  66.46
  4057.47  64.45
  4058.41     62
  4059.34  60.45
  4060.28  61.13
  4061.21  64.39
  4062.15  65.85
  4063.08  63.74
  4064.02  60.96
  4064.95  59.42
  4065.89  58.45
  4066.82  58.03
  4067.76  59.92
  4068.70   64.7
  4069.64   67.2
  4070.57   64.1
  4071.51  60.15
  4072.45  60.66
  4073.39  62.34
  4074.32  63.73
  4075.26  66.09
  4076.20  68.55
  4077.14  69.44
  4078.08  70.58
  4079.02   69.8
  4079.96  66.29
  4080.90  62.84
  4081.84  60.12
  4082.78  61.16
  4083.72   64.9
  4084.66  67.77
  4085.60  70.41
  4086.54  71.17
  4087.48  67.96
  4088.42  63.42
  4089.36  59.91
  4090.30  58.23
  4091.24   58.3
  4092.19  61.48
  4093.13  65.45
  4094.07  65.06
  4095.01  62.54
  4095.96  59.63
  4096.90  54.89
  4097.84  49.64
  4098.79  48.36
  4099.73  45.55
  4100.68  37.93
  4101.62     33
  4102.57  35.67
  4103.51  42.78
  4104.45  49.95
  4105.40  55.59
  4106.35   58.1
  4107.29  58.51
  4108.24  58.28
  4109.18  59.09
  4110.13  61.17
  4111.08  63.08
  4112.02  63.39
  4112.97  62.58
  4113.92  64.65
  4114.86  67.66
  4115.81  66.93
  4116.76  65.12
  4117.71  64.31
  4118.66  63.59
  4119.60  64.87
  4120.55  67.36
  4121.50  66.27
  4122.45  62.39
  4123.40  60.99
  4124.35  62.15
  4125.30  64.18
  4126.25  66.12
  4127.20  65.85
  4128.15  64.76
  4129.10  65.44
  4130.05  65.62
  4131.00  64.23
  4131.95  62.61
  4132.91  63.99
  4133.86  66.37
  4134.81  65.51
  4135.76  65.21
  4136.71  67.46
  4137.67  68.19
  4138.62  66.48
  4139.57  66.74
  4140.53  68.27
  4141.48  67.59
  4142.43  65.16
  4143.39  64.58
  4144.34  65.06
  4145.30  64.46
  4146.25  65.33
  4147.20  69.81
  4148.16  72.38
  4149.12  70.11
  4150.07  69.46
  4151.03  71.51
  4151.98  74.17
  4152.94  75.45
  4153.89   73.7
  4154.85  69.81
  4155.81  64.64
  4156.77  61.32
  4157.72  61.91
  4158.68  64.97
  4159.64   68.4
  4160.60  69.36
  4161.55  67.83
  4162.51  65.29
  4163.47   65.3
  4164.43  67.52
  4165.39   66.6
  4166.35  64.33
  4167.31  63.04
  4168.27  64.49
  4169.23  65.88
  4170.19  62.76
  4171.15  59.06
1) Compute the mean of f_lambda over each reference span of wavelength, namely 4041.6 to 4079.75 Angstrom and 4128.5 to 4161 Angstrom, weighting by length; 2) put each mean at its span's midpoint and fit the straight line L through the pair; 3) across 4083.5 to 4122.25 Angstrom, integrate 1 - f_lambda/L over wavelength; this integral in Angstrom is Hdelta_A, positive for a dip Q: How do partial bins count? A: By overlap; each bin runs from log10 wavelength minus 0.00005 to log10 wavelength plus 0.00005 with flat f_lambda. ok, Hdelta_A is 4.14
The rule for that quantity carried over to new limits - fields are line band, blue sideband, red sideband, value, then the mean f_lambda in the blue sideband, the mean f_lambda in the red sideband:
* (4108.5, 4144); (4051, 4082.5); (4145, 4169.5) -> 0.9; 64.5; 67.6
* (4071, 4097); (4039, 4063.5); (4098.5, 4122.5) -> -1.2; 66.6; 57.2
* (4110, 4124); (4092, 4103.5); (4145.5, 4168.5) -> -2.0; 51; 67.8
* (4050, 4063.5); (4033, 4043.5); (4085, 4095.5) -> 0.3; 68.9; 64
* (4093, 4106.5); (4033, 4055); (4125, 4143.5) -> 3.3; 68.3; 65.7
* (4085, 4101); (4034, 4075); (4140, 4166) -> 1.8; 65.8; 67.7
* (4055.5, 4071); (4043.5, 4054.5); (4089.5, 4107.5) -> 0.2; 67.7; 52.7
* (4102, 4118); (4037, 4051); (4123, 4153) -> 2.1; 68.6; 66.6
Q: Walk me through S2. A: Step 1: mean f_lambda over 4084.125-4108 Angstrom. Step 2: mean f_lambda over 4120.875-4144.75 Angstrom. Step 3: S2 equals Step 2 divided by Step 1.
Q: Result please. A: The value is 1.2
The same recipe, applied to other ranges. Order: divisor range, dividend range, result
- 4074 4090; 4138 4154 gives 1.04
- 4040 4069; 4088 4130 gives 0.91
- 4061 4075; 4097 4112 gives 0.82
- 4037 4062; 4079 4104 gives 0.86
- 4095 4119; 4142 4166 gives 1.22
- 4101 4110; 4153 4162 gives 1.34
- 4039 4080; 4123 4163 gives 1.02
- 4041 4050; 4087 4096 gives 0.93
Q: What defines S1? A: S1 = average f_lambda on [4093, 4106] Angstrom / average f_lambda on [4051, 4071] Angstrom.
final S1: 0.8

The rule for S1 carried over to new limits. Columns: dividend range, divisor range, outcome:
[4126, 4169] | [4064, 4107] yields 1.12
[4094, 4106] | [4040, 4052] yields 0.73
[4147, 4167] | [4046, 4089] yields 1.05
